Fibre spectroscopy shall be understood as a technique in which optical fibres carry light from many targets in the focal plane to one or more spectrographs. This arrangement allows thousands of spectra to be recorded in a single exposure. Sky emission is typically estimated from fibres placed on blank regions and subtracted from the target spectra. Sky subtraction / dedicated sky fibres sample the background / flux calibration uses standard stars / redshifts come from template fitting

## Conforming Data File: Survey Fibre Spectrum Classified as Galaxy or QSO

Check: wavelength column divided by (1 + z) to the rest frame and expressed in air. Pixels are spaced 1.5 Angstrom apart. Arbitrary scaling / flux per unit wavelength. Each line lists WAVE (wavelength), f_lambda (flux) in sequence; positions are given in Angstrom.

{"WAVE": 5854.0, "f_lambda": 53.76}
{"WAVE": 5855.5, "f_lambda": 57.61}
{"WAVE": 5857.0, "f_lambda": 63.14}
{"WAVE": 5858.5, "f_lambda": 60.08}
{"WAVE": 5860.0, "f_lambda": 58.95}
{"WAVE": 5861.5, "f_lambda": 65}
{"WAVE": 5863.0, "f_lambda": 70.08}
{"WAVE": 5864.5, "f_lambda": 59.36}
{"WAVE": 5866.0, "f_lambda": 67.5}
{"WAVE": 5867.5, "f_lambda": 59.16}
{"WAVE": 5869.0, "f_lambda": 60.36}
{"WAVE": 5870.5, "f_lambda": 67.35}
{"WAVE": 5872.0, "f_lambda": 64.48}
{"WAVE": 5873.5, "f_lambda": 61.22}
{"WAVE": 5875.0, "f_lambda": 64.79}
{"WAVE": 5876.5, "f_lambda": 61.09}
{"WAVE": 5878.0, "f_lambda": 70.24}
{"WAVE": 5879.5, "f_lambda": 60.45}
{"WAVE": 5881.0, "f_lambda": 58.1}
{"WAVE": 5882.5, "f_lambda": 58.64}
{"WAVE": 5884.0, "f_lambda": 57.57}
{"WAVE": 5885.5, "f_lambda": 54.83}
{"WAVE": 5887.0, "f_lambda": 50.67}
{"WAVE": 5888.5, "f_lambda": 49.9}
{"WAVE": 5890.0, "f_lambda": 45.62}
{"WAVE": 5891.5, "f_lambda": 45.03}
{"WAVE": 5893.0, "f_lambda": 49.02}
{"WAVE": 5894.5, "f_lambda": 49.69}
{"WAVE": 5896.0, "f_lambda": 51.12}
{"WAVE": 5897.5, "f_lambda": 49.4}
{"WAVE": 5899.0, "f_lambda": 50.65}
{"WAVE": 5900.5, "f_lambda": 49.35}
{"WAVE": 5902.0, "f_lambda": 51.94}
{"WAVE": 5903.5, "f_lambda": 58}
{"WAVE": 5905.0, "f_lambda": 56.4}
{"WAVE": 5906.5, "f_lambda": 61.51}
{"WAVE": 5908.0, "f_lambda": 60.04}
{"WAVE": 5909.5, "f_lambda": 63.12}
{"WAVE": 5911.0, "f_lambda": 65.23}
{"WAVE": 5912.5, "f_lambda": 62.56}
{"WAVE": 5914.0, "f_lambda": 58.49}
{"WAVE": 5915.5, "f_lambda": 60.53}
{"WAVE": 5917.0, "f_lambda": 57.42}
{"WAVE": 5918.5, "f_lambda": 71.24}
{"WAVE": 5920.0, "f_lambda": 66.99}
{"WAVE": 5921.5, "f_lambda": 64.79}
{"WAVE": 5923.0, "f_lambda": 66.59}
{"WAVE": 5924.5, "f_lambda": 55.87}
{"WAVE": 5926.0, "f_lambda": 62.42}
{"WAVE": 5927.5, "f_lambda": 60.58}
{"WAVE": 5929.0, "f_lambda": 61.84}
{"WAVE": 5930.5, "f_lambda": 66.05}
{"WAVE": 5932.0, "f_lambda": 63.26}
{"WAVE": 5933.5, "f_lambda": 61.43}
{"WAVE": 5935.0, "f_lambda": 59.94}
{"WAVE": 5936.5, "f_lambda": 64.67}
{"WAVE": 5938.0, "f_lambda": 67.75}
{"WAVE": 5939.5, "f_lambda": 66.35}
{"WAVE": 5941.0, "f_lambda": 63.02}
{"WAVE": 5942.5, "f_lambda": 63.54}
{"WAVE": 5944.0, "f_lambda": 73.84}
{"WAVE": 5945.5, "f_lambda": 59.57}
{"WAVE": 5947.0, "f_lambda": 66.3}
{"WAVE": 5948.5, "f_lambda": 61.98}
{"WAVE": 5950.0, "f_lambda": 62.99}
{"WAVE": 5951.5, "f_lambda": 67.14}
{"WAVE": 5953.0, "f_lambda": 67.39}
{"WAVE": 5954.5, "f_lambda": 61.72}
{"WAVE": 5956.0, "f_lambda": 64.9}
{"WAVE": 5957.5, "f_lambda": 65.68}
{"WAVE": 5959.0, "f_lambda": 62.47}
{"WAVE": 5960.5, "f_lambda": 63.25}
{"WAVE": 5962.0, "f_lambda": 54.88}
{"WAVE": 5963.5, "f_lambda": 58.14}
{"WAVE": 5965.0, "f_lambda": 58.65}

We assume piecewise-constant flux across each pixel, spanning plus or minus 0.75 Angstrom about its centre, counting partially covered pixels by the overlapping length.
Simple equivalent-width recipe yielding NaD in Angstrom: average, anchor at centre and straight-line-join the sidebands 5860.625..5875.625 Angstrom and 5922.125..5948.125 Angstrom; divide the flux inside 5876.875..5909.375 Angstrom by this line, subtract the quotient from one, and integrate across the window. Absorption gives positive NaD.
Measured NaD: 4.8 Angstrom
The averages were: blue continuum 63.9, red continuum 63.7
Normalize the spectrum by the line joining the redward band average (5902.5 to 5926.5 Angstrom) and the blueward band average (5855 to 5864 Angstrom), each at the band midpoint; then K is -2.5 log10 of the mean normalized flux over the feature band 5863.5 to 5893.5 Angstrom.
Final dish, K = 0.07 mag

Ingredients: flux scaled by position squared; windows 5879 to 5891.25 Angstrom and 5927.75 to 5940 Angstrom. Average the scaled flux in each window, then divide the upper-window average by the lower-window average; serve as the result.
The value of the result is 1.20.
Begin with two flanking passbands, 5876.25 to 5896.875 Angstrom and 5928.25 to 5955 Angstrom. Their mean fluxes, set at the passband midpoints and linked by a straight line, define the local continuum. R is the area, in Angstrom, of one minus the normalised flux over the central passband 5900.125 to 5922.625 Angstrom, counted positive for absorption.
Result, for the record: -0.7 Angstrom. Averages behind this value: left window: 54.2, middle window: 60.8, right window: 64.4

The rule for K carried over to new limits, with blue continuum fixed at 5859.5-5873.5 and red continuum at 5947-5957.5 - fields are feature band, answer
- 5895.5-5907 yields 0.20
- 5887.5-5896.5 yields 0.30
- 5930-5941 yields 0.01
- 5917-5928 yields 0.01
